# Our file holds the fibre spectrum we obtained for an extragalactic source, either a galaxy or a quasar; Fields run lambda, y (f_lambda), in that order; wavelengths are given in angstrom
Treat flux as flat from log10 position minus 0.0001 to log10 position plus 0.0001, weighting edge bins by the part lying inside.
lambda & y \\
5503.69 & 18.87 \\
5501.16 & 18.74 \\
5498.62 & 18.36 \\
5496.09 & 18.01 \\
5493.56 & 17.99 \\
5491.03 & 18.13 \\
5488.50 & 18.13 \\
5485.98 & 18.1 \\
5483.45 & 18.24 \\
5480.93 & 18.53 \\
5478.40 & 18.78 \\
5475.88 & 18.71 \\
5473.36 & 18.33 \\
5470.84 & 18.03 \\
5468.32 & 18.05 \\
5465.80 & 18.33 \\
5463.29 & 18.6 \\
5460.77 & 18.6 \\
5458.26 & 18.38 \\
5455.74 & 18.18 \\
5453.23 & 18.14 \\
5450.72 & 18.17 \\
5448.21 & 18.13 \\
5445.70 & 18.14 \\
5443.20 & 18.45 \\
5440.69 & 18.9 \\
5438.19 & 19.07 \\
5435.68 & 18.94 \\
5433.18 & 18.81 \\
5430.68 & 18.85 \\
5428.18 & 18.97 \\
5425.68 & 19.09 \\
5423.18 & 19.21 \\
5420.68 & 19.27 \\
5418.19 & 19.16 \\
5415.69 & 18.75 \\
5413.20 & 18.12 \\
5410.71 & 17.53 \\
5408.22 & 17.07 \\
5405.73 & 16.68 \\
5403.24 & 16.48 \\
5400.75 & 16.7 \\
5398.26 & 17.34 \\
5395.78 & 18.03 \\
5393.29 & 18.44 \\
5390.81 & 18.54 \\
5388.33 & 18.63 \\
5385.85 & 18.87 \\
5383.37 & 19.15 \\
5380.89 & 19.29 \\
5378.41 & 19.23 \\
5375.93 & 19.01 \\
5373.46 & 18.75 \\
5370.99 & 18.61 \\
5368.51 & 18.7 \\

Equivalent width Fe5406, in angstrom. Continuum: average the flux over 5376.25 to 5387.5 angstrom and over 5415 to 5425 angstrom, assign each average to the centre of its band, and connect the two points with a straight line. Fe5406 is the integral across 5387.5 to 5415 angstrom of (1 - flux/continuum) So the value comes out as 2.2 angstrom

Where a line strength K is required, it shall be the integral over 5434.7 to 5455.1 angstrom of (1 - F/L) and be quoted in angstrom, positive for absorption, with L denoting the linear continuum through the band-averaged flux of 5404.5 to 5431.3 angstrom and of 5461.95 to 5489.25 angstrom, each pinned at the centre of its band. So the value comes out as -0.1 angstrom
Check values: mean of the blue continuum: 18.4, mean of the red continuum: 18.4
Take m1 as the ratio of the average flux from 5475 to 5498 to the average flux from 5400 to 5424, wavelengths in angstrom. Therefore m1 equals 1.02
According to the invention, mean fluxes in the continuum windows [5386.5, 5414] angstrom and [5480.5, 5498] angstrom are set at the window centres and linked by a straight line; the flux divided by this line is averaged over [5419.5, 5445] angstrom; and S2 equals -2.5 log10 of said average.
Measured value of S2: -0.07 mag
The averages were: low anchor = 17.6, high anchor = 18.2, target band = 18.9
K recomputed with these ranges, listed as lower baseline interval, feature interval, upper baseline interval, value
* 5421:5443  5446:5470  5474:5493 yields 0.5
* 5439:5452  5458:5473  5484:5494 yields -0.1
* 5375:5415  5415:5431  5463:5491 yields -0.8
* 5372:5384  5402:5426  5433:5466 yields 0.9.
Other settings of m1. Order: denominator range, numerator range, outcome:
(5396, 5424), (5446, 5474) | 1.02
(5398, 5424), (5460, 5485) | 1.03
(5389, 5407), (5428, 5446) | 1.07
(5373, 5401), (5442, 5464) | 0.99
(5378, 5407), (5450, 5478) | 1.01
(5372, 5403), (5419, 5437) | 1.03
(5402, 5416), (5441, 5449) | 1.06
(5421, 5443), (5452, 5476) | 0.97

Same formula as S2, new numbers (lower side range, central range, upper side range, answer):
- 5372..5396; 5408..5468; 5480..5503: 0.00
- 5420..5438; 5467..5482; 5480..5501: 0.00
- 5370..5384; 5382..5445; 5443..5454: 0.01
